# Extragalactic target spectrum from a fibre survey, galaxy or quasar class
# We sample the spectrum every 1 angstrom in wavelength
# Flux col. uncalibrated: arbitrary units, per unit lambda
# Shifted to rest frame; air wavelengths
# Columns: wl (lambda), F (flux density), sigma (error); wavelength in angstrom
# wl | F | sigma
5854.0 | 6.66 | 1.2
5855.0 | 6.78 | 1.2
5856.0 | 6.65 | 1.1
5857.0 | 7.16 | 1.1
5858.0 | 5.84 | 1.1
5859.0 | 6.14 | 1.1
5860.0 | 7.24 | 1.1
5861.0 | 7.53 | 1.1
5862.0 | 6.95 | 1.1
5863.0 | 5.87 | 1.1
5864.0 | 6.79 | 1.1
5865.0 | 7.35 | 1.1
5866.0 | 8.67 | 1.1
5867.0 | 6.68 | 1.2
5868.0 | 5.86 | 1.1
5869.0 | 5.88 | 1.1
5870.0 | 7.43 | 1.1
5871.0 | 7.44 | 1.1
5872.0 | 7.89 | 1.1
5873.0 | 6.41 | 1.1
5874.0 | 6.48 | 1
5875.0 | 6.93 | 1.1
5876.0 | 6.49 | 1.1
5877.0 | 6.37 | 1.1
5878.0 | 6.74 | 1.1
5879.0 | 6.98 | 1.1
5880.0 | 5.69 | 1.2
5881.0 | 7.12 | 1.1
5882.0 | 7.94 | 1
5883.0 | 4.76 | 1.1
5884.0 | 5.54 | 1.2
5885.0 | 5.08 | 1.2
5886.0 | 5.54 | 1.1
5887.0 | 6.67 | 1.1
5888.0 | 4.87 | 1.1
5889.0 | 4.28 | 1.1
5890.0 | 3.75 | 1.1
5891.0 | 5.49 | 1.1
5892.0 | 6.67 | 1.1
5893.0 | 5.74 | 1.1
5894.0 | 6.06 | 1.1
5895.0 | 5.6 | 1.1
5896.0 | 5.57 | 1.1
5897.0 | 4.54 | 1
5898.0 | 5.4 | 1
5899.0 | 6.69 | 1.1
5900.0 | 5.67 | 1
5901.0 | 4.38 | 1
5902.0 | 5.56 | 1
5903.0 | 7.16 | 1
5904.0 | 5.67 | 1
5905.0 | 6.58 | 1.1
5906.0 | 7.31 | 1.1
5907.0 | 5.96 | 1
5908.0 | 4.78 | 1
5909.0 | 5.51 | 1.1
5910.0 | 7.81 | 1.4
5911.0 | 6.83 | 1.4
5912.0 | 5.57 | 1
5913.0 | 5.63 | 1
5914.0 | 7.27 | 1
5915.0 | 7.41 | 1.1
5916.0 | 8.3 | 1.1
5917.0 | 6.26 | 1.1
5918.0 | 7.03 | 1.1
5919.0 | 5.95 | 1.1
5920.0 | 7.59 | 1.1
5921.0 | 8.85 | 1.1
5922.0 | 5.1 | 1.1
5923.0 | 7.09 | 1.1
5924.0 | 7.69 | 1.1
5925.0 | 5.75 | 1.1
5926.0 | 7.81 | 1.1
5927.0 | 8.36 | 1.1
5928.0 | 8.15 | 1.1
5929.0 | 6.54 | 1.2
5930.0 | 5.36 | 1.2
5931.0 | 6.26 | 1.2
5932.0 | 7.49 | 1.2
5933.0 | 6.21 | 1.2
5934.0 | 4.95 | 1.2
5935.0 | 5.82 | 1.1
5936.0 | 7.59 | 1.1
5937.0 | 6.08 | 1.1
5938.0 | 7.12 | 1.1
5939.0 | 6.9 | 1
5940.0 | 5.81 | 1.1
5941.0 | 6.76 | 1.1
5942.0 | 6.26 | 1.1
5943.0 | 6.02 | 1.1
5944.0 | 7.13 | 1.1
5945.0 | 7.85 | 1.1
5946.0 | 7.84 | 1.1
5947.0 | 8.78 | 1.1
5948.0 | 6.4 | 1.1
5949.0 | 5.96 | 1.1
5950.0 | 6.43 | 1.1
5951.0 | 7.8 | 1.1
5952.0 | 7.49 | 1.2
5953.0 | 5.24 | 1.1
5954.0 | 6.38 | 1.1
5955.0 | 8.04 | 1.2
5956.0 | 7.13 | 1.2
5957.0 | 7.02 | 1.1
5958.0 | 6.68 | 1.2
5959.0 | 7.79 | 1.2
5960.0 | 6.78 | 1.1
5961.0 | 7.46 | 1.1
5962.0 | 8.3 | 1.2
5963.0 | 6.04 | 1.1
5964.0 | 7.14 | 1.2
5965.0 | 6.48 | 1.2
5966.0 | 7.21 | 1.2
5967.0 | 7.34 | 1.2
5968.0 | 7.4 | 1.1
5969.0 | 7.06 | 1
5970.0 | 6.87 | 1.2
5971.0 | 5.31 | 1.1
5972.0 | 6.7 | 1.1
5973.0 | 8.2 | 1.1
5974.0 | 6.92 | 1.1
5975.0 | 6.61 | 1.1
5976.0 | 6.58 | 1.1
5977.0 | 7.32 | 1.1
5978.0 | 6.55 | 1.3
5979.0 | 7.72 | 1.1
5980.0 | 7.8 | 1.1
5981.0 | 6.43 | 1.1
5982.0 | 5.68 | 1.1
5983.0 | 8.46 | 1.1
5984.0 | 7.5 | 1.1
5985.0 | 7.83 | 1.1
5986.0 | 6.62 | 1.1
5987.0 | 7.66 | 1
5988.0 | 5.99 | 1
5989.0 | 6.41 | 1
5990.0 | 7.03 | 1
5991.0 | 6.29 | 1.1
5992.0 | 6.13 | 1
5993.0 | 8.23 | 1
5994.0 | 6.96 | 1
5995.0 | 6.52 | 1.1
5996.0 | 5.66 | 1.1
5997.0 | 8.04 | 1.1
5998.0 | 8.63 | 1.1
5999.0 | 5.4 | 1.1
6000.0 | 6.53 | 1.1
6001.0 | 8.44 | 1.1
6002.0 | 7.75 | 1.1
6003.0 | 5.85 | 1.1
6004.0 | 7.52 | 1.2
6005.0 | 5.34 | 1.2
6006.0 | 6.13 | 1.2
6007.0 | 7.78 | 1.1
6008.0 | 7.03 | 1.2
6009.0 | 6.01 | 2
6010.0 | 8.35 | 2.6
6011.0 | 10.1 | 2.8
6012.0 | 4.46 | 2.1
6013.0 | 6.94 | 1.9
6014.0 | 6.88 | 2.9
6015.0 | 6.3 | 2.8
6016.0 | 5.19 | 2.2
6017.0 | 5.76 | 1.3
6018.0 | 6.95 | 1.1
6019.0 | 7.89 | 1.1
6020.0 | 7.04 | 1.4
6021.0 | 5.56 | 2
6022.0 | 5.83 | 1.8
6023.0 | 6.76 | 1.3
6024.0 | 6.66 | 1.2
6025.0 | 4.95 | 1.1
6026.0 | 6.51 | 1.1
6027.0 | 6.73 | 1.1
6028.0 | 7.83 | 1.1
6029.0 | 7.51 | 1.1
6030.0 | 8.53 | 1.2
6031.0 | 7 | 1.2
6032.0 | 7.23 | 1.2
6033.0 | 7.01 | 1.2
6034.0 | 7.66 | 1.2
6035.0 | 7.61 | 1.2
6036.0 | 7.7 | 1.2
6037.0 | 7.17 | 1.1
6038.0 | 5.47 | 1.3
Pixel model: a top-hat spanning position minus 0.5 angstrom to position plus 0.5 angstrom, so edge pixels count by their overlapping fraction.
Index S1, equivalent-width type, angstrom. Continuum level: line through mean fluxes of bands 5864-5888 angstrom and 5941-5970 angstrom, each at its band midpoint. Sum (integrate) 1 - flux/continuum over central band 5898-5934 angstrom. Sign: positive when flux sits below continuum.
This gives 1.2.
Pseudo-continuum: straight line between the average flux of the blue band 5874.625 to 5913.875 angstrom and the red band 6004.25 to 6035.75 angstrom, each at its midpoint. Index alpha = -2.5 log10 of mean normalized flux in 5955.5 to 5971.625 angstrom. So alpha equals -0.092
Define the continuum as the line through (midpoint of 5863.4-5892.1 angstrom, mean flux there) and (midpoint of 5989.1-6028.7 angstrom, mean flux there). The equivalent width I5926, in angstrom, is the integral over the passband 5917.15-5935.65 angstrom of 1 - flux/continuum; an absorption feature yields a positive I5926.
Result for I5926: -0.8 angstrom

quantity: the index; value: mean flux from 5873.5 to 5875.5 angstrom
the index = 6.71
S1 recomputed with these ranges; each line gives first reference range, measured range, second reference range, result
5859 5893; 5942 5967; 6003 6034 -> -1.65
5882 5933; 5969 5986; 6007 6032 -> -1.09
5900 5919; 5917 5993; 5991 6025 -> -4.25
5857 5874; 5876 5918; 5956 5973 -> 5.35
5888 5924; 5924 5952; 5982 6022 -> -1.89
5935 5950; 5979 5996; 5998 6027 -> -0.55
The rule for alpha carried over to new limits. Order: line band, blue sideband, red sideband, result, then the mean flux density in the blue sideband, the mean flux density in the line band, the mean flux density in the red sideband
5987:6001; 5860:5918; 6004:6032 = -0.03 mag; 6.29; 6.85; 6.76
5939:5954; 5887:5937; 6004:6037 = -0.06 mag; 6.29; 6.83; 6.87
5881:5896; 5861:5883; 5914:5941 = 0.21 mag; 6.82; 5.62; 6.83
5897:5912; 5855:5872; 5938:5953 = 0.15 mag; 6.87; 6.02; 6.91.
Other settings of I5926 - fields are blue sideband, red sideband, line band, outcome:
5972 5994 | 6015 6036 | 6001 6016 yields 0.0 angstrom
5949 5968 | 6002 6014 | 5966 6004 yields -0.2 angstrom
